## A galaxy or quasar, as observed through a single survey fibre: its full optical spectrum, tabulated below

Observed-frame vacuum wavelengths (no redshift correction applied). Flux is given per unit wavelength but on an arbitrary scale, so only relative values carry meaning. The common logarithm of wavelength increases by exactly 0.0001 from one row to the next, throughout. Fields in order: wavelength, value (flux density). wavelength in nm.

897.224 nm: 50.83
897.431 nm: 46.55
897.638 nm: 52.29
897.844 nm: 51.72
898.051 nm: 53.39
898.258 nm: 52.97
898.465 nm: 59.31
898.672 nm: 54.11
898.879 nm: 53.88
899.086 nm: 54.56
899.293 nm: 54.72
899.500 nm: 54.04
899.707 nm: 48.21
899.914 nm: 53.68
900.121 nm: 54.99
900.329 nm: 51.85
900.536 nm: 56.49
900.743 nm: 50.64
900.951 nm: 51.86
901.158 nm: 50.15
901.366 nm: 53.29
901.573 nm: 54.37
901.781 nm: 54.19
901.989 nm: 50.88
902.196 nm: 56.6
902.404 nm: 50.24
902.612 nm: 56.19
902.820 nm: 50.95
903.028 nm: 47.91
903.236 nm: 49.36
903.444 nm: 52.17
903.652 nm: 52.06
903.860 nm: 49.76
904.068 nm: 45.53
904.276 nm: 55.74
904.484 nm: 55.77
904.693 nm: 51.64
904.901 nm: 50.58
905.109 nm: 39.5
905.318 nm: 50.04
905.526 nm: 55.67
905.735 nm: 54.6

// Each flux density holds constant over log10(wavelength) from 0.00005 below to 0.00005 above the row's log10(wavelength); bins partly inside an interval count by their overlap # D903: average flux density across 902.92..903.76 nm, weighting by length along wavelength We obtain 50.4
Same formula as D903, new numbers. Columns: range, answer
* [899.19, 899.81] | 52.3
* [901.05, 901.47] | 51.8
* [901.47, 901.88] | 54.2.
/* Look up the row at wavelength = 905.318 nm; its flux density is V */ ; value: 50.04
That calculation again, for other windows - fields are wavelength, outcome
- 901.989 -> 50.88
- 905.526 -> 55.67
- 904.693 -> 51.64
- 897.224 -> 50.83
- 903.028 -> 47.91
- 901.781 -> 54.19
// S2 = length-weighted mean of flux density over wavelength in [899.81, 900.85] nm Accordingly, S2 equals 53.5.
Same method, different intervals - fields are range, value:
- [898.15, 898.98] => 55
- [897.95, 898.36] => 53.2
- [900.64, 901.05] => 51.2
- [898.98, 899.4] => 54.6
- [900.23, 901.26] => 52.2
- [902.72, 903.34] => 49.4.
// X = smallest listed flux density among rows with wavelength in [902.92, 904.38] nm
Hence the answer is 45.53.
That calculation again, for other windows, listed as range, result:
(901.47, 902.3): 50.88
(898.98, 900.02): 48.21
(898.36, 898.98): 53.88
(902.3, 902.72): 50.24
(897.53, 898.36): 51.72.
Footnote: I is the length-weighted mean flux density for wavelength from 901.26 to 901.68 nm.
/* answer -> 53.8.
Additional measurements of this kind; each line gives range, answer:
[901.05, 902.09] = 52.6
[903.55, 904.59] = 51.8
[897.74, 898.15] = 52.6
